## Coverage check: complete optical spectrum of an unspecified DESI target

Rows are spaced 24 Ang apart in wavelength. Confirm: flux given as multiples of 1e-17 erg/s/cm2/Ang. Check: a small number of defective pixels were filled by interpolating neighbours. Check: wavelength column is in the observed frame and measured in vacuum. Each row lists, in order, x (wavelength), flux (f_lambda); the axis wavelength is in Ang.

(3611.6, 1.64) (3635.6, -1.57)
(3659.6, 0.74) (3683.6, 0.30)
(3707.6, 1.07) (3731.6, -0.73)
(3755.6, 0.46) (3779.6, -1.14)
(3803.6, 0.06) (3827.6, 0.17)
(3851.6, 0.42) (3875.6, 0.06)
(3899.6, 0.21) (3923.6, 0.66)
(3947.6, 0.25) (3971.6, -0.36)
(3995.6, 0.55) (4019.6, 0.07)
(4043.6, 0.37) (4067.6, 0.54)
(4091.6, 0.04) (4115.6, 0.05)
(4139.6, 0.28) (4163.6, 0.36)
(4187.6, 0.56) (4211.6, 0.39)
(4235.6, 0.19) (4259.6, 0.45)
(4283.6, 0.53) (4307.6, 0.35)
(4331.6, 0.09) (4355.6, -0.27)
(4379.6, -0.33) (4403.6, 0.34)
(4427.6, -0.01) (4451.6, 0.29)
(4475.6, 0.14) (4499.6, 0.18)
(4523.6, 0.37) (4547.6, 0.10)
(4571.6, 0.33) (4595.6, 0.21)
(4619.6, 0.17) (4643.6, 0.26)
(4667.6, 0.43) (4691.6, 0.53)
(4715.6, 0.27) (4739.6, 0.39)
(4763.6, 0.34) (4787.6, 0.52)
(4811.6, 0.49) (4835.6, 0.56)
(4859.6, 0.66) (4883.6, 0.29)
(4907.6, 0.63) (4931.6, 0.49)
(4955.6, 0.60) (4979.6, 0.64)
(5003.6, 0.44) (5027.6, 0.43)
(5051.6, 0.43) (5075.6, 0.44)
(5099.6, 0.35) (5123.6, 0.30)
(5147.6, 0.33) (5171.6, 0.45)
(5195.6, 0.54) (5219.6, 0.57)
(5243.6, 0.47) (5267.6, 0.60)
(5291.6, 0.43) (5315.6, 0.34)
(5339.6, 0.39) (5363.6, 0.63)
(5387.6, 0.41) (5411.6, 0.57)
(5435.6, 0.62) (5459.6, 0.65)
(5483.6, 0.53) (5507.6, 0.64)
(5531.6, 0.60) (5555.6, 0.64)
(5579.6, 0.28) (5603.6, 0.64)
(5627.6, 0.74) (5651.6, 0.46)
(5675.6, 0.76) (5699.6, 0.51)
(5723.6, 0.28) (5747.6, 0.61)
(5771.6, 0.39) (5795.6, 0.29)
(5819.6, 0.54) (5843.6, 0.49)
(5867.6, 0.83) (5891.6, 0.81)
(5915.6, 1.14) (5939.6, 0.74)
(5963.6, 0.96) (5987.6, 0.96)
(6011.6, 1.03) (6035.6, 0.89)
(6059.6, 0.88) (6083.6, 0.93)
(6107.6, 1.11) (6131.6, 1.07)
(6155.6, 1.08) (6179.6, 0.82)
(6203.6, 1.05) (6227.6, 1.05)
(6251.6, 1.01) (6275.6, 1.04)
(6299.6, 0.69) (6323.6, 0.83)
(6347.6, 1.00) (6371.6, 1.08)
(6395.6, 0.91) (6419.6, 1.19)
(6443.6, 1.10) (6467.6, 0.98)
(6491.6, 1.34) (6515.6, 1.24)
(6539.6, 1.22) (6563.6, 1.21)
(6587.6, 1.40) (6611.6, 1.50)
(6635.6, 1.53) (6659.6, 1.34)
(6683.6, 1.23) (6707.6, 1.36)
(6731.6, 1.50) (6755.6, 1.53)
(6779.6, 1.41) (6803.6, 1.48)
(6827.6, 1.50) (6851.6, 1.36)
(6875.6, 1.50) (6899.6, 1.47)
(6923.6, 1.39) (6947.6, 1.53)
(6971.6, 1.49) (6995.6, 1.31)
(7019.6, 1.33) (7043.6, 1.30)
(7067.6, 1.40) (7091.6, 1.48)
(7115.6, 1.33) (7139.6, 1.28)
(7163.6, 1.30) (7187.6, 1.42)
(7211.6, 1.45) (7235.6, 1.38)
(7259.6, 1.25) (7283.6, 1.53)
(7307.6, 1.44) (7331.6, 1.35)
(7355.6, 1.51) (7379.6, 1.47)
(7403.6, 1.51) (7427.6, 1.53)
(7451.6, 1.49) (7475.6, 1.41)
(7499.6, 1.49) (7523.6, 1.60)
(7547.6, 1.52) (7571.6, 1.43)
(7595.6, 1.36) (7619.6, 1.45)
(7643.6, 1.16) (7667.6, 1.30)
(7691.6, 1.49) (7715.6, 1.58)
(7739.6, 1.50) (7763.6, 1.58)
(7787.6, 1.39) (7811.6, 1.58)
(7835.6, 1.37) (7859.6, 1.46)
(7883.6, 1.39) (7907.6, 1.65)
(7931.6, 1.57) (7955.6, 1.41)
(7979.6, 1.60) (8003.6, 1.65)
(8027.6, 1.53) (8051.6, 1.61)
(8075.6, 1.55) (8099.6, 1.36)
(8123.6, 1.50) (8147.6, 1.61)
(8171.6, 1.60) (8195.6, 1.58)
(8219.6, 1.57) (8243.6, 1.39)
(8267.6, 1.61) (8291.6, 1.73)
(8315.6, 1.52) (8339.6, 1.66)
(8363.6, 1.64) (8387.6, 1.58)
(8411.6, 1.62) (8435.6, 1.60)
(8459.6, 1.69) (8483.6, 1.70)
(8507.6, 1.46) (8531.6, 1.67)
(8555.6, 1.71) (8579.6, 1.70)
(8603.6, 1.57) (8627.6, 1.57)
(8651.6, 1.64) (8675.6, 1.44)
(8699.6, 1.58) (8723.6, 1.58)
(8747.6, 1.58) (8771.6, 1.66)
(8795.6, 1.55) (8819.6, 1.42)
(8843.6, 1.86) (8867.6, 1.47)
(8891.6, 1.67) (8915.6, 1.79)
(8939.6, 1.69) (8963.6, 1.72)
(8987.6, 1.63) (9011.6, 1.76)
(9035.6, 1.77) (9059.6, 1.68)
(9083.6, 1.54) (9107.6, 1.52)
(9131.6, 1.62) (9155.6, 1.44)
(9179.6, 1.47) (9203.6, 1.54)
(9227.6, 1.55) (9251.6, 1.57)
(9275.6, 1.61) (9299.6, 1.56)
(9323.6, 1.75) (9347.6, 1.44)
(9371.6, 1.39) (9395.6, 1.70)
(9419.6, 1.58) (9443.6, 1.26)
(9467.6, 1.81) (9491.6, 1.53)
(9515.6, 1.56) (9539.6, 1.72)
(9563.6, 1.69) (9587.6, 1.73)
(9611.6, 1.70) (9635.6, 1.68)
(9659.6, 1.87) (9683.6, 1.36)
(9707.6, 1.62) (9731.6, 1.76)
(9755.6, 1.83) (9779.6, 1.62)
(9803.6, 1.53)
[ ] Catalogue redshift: 0.47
